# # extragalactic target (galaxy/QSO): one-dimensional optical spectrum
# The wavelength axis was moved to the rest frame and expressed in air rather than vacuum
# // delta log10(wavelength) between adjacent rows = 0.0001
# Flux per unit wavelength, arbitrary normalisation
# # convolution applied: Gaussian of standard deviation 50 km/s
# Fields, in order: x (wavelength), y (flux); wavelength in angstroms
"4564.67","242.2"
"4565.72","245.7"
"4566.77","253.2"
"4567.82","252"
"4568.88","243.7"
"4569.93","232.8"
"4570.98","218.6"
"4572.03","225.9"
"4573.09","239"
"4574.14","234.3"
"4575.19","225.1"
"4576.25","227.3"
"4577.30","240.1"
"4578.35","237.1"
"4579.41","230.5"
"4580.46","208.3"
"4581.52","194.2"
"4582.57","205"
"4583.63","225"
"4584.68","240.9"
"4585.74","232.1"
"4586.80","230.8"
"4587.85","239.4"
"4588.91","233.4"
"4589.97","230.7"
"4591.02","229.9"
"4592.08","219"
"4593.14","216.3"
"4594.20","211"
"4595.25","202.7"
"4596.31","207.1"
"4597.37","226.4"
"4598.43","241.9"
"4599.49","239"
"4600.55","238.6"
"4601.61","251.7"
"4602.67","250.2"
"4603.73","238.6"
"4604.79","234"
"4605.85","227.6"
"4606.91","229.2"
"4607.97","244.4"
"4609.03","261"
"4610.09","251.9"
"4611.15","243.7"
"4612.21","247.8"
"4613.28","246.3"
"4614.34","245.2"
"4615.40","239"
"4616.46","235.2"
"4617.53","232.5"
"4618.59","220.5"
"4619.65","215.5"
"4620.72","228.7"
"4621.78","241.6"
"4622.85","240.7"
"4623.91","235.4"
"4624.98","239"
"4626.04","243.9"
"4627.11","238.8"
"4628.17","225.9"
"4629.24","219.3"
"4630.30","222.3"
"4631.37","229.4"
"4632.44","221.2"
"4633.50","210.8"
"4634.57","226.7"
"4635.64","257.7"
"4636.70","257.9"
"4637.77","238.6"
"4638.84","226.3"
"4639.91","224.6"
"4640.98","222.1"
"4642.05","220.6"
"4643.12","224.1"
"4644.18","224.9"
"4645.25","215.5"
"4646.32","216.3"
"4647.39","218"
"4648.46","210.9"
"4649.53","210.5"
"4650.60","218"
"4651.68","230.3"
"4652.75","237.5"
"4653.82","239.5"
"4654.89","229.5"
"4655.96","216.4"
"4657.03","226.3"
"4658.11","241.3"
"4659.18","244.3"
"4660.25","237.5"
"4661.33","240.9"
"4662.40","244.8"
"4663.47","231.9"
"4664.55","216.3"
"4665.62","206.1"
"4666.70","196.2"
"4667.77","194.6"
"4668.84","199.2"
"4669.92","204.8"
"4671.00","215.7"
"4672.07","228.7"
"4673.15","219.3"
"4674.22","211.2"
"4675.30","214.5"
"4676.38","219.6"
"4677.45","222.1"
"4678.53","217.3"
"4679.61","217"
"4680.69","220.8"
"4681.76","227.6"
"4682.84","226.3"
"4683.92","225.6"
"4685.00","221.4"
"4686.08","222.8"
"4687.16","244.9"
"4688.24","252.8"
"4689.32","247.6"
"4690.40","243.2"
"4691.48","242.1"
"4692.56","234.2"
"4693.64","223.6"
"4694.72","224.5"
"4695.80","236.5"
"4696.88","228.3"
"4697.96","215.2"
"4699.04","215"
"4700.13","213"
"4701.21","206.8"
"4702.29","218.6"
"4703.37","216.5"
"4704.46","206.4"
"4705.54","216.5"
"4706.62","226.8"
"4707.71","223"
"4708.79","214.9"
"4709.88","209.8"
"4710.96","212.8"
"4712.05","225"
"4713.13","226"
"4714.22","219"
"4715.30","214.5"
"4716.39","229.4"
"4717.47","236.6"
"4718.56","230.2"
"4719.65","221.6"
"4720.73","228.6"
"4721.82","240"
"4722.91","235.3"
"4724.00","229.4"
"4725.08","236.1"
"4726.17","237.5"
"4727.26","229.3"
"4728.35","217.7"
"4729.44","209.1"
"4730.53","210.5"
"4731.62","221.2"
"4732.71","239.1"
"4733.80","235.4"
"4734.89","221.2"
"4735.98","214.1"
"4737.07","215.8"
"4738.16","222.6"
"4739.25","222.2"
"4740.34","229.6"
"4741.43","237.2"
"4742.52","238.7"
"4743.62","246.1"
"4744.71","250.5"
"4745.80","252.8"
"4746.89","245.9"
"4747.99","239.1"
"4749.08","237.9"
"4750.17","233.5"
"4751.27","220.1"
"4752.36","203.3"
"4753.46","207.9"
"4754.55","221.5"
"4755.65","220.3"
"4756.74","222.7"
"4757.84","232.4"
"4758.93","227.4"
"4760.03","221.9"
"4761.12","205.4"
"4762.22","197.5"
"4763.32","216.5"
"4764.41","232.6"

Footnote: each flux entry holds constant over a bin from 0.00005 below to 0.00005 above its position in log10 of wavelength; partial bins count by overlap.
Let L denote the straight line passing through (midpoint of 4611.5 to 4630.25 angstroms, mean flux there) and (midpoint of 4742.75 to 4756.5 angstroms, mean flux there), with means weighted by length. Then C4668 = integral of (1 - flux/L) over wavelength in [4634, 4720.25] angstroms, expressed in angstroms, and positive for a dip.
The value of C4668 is 3.39 angstroms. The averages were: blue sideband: 235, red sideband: 231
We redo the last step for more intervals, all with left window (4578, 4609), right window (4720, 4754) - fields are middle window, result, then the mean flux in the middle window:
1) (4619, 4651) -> 0.2 angstroms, 228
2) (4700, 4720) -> 0.8 angstroms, 219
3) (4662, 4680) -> 1.1 angstroms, 215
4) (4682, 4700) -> -0.2 angstroms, 231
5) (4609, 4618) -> -0.6 angstroms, 244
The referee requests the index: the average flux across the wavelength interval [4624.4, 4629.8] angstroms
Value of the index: 233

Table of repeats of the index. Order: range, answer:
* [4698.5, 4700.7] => 213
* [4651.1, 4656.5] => 231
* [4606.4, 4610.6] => 247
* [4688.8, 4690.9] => 245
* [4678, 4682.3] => 221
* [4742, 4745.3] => 245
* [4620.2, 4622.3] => 236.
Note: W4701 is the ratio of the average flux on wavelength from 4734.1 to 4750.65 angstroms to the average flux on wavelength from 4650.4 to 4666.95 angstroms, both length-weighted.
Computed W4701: 1.02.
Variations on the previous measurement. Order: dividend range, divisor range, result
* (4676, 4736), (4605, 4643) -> 0.96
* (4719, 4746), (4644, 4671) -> 1.03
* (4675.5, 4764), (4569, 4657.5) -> 0.98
